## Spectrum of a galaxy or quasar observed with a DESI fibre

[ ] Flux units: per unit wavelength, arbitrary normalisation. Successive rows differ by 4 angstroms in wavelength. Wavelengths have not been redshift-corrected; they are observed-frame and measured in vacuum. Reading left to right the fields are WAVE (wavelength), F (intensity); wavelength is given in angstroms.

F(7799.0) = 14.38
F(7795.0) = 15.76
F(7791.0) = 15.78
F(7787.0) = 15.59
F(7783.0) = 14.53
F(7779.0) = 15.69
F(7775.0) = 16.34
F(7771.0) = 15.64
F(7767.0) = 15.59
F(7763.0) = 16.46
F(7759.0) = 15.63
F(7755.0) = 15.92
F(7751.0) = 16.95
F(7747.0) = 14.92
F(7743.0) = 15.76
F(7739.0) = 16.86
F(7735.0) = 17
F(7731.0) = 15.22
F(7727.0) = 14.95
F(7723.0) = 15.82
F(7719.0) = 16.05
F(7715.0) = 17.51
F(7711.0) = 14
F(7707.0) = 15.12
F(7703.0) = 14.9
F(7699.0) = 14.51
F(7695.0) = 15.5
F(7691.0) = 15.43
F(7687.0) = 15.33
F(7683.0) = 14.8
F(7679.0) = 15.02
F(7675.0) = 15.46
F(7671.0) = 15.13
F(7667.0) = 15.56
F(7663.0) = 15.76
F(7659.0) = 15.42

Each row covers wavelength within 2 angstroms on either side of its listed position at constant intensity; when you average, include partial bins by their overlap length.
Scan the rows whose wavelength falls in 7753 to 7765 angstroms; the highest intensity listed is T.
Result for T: 16.46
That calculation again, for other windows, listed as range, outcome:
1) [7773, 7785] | 16.34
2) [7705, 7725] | 17.51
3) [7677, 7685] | 15.02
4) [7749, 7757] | 16.95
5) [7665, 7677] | 15.56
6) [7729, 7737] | 17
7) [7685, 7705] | 15.5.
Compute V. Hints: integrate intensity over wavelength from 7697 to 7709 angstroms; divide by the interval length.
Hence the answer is 14.8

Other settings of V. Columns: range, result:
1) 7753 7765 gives 16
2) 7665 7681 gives 15.3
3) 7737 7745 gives 16.3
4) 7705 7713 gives 14.6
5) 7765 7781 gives 15.8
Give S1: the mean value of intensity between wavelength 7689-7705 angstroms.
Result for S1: 15.1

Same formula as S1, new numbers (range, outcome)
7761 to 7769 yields 16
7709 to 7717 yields 15.8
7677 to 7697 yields 15.2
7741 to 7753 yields 15.9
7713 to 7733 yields 15.9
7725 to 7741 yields 16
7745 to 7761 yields 15.9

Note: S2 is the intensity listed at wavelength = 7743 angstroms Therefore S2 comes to 15.76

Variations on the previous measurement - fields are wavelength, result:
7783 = 14.53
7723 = 15.82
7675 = 15.46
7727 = 14.95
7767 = 15.59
